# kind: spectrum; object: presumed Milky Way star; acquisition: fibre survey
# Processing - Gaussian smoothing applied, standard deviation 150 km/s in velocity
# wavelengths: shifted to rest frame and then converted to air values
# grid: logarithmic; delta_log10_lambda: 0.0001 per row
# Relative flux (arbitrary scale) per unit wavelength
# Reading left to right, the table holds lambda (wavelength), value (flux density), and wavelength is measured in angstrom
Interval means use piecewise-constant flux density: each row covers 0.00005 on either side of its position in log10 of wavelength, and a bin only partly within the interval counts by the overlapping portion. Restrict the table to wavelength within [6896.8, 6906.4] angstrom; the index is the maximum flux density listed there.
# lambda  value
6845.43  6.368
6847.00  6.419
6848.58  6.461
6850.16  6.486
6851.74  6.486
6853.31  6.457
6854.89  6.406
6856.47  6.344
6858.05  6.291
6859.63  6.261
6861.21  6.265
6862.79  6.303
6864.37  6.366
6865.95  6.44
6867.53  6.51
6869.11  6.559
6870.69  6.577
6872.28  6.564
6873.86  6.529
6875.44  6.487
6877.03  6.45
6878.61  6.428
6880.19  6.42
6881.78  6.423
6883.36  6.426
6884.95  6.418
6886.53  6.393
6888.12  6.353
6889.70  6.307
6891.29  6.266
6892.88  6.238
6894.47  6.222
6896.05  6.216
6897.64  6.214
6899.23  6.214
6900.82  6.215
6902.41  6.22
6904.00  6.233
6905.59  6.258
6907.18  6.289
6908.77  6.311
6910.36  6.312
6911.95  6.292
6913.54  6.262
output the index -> 6.258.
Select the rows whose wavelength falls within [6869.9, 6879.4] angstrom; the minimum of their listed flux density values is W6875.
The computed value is 6.428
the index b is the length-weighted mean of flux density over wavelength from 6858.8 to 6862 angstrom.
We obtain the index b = 6.26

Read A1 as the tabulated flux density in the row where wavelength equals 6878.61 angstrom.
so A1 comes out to 6.428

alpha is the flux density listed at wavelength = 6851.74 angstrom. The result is 6.486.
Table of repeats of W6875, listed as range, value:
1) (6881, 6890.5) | 6.307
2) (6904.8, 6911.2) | 6.258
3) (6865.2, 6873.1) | 6.44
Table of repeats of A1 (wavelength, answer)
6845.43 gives 6.368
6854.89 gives 6.406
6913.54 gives 6.262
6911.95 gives 6.292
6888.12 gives 6.353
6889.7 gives 6.307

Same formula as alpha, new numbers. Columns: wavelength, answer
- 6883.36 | 6.426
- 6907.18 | 6.289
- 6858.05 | 6.291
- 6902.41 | 6.22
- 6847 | 6.419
